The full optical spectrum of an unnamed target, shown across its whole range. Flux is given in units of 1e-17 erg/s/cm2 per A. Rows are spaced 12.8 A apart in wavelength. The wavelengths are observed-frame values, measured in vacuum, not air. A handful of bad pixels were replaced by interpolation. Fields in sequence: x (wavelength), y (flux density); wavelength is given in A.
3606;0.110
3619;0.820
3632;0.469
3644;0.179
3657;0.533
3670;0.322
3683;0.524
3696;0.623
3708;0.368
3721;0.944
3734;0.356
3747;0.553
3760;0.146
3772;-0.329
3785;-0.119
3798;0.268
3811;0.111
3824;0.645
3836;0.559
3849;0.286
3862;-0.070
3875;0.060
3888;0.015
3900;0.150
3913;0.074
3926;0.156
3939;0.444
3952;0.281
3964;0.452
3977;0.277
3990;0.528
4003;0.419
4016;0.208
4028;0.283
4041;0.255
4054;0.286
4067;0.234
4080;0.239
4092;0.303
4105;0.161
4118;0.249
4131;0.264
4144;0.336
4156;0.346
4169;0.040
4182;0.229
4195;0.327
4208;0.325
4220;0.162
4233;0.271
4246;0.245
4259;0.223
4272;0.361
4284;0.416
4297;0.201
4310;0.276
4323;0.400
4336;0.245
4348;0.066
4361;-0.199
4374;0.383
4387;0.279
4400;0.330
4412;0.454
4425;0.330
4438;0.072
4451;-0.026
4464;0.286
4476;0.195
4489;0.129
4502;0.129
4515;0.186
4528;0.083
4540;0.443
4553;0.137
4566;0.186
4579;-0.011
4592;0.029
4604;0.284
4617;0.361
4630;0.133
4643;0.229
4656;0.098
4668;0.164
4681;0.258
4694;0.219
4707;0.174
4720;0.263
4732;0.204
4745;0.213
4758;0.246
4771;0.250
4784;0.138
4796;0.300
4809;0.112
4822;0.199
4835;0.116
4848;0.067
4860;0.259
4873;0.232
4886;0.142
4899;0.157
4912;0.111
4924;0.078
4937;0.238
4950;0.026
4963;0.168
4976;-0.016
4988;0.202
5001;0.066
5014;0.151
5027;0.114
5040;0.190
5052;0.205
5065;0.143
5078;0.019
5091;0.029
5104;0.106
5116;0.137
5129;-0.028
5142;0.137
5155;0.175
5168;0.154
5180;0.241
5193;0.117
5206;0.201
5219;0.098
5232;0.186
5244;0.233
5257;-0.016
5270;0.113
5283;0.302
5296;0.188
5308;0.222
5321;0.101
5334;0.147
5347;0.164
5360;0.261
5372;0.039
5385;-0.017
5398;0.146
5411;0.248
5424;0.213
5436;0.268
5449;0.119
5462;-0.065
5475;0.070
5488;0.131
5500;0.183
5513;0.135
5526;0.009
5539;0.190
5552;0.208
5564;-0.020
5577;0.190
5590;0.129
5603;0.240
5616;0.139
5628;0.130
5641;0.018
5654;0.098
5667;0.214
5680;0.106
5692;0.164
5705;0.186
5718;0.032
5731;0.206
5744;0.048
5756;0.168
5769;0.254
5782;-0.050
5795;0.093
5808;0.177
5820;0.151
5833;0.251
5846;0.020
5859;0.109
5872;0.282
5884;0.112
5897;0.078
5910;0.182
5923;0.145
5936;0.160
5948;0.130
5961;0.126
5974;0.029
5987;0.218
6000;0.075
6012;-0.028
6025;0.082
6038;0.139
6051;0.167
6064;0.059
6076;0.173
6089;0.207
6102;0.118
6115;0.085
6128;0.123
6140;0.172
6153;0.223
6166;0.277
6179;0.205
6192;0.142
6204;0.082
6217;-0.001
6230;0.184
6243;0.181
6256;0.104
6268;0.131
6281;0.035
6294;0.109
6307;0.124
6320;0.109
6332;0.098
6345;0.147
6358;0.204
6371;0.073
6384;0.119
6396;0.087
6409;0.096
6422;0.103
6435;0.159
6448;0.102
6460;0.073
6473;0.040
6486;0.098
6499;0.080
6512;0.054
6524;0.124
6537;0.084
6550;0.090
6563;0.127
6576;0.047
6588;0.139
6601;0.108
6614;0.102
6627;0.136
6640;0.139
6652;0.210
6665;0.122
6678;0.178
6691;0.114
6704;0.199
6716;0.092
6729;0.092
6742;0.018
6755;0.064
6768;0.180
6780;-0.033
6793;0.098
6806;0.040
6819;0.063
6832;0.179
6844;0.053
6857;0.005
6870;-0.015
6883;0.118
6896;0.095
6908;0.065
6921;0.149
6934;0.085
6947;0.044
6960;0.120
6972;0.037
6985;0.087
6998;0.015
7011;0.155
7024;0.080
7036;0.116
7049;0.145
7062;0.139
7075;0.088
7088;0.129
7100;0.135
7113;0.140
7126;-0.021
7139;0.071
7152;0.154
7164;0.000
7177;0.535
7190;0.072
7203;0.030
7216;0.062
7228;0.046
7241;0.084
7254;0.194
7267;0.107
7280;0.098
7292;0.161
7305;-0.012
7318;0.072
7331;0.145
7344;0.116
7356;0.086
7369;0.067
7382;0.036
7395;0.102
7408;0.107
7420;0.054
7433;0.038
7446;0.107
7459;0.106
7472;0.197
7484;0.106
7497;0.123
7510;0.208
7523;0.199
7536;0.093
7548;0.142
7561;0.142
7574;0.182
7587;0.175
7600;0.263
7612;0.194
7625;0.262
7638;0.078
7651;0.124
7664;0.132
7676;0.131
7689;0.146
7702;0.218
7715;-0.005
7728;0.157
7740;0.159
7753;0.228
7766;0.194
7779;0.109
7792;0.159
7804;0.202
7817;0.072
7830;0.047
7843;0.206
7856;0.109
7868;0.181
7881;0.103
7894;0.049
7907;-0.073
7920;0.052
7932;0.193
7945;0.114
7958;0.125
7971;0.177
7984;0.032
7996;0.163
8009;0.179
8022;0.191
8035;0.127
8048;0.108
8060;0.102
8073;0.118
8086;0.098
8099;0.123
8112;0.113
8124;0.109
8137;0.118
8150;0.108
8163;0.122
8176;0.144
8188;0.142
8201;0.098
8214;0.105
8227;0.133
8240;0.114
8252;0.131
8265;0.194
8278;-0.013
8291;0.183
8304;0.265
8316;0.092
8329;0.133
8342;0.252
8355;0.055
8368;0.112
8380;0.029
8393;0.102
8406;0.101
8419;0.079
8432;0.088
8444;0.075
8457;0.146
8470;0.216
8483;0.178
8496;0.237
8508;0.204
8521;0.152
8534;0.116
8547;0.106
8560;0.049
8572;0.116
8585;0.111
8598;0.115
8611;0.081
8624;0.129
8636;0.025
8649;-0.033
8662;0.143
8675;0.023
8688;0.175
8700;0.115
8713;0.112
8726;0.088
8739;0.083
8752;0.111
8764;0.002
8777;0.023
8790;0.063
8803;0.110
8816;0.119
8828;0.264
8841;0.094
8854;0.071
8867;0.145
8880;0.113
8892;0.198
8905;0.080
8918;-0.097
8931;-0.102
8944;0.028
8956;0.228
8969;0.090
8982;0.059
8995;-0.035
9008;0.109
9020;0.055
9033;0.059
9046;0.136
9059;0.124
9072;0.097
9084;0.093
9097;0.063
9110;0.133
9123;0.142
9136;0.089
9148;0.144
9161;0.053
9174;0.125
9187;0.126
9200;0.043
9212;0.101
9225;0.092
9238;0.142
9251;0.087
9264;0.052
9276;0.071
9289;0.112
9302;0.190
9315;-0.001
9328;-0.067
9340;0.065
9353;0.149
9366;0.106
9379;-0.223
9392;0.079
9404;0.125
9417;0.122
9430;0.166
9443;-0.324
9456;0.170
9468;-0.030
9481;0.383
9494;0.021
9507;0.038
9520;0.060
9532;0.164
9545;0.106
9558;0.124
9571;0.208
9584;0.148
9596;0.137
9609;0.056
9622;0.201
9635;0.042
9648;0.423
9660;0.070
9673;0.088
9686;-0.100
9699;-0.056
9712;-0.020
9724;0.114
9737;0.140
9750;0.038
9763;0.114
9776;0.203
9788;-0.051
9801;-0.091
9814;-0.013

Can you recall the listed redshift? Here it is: 0.926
